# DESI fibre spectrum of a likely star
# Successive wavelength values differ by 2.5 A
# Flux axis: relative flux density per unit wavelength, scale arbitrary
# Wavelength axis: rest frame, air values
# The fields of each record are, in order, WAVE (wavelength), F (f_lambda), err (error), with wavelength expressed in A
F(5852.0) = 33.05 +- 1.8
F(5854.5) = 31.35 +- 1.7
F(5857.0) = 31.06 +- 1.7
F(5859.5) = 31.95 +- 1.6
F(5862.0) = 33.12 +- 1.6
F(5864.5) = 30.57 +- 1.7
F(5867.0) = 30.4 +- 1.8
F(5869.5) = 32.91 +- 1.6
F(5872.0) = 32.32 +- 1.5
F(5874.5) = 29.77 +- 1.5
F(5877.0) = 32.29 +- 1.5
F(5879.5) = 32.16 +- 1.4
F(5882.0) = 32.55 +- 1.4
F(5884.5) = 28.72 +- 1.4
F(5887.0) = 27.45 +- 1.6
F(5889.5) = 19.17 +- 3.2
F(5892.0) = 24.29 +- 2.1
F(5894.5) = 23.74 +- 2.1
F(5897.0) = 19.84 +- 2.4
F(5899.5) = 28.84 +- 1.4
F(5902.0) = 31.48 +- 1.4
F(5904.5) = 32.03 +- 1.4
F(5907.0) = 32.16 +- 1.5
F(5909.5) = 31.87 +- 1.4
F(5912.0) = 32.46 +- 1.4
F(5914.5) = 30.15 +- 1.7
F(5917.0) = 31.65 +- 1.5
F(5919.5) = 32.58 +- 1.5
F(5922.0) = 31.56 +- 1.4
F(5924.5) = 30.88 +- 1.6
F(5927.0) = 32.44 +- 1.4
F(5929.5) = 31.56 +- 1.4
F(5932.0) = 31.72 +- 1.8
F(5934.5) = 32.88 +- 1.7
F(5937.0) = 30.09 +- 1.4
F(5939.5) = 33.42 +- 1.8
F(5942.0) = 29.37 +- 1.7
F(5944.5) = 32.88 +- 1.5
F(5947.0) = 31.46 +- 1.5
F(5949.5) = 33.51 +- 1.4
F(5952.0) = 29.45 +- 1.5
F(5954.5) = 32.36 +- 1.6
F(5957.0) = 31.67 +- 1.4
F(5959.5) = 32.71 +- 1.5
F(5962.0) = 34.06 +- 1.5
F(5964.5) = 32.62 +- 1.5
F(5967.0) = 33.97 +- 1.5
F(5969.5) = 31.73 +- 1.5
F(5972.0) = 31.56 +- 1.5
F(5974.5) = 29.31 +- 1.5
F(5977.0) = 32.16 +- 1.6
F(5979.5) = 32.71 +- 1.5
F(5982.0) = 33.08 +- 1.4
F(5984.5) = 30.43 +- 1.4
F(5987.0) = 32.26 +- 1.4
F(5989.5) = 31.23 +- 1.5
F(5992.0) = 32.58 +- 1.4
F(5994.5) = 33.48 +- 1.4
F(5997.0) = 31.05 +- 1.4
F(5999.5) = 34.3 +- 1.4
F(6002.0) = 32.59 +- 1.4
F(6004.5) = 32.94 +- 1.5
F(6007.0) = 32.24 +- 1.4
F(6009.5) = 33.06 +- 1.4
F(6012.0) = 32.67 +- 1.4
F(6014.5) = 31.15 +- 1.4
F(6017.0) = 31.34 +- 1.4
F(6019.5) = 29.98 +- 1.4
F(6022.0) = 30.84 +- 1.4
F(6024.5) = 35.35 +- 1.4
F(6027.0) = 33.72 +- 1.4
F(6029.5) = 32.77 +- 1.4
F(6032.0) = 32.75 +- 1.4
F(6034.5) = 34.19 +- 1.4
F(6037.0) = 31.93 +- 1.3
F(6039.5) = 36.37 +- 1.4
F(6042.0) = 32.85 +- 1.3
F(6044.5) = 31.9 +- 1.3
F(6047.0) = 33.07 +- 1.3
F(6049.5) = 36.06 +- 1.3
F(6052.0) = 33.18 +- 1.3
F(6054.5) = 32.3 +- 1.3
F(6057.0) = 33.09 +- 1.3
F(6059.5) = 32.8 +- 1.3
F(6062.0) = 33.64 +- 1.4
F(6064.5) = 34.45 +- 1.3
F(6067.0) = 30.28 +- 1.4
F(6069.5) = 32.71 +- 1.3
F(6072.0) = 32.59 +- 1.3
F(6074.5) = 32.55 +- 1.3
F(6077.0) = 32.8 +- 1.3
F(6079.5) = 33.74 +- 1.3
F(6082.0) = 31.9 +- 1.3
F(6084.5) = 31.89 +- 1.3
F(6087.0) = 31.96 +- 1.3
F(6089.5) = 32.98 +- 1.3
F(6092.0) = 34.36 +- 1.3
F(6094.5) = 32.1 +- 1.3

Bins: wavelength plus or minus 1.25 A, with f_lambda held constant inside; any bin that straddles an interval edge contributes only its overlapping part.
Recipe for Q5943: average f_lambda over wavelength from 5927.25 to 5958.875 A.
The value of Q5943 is 31.7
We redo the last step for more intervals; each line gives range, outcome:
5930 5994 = 32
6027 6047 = 33.3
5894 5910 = 28.6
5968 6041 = 32.4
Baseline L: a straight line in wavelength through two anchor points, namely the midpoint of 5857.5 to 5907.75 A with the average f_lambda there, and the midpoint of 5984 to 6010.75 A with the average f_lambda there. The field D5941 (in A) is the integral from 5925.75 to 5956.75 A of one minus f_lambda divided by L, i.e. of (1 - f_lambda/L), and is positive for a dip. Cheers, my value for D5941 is -0.9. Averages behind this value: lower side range 29.3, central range 31.8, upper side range 32.4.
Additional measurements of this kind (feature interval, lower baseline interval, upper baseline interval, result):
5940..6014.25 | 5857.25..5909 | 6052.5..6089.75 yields -2.84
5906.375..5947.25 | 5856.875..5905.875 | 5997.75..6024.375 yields -1.97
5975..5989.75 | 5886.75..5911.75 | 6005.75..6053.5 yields -0.49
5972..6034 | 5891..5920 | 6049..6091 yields -1.78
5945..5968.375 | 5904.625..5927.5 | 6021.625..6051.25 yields -0.06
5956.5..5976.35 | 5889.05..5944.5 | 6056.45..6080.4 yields -0.85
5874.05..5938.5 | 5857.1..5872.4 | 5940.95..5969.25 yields 4.40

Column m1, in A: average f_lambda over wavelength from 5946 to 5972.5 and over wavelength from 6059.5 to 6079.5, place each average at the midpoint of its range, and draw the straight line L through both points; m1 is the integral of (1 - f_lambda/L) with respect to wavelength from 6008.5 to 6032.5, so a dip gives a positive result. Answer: 0.2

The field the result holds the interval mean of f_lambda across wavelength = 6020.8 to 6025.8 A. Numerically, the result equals 33.1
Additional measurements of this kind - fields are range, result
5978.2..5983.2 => 32.9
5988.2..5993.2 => 31.9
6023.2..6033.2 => 33.6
